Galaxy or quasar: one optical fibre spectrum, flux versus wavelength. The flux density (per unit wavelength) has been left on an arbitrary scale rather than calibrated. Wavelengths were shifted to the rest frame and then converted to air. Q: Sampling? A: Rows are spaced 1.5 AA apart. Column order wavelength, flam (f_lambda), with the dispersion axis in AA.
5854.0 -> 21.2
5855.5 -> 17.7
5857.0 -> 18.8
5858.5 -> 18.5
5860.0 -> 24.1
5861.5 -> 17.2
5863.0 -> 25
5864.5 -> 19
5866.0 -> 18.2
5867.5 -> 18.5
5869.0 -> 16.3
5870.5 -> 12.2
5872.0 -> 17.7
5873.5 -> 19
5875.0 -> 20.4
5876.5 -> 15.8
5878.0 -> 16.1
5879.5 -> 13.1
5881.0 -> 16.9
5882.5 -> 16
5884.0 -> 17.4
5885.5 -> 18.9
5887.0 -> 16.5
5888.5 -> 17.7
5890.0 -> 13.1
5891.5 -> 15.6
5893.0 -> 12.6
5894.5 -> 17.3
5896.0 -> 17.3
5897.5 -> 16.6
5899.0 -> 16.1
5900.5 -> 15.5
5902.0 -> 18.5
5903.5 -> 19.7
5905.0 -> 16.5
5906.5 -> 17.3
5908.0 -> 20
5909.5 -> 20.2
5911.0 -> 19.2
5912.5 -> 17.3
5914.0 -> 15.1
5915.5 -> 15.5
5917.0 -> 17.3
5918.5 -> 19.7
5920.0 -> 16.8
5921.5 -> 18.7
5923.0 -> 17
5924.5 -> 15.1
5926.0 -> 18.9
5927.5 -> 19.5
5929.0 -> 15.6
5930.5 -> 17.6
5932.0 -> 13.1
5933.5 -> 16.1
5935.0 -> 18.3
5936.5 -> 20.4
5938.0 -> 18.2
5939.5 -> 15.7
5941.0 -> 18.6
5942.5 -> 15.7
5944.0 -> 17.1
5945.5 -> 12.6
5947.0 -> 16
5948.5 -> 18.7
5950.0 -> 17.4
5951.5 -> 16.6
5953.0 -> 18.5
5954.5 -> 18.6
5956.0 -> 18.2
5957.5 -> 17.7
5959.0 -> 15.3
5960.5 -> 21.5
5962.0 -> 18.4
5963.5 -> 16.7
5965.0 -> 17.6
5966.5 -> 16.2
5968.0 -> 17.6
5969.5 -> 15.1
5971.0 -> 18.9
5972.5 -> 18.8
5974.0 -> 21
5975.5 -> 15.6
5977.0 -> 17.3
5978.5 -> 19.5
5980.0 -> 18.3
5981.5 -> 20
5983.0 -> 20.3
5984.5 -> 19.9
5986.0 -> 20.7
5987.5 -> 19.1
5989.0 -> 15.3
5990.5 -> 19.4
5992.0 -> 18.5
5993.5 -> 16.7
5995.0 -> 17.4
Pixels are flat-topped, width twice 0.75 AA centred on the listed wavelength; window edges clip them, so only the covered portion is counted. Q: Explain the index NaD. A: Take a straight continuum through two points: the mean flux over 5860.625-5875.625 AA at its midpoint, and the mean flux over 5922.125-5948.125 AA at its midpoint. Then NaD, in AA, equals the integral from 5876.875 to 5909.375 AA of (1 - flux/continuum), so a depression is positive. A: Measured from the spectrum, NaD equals 2.1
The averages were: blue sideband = 18.4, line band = 16.7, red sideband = 16.8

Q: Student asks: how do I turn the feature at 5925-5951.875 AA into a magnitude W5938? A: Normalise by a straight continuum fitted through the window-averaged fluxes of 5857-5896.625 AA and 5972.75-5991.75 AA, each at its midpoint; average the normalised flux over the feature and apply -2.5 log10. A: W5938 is 0.08 mag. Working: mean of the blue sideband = 17.4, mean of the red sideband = 18.9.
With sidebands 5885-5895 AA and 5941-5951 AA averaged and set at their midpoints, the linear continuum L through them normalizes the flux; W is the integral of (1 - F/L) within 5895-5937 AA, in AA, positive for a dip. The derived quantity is -3.44 AA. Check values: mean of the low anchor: 15.8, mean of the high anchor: 16.4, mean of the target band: 17.4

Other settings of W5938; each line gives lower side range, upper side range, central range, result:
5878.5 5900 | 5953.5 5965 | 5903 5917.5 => -0.071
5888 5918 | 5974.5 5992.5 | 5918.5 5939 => 0.006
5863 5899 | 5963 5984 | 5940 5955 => 0.050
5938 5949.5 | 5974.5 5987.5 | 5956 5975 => 0.004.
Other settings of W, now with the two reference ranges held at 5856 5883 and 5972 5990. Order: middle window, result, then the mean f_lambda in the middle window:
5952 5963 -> 0.2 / 18.2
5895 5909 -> 0.5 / 17.5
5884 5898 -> 1.5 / 16.2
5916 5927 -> 0.4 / 17.6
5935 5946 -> 0.8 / 17.1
